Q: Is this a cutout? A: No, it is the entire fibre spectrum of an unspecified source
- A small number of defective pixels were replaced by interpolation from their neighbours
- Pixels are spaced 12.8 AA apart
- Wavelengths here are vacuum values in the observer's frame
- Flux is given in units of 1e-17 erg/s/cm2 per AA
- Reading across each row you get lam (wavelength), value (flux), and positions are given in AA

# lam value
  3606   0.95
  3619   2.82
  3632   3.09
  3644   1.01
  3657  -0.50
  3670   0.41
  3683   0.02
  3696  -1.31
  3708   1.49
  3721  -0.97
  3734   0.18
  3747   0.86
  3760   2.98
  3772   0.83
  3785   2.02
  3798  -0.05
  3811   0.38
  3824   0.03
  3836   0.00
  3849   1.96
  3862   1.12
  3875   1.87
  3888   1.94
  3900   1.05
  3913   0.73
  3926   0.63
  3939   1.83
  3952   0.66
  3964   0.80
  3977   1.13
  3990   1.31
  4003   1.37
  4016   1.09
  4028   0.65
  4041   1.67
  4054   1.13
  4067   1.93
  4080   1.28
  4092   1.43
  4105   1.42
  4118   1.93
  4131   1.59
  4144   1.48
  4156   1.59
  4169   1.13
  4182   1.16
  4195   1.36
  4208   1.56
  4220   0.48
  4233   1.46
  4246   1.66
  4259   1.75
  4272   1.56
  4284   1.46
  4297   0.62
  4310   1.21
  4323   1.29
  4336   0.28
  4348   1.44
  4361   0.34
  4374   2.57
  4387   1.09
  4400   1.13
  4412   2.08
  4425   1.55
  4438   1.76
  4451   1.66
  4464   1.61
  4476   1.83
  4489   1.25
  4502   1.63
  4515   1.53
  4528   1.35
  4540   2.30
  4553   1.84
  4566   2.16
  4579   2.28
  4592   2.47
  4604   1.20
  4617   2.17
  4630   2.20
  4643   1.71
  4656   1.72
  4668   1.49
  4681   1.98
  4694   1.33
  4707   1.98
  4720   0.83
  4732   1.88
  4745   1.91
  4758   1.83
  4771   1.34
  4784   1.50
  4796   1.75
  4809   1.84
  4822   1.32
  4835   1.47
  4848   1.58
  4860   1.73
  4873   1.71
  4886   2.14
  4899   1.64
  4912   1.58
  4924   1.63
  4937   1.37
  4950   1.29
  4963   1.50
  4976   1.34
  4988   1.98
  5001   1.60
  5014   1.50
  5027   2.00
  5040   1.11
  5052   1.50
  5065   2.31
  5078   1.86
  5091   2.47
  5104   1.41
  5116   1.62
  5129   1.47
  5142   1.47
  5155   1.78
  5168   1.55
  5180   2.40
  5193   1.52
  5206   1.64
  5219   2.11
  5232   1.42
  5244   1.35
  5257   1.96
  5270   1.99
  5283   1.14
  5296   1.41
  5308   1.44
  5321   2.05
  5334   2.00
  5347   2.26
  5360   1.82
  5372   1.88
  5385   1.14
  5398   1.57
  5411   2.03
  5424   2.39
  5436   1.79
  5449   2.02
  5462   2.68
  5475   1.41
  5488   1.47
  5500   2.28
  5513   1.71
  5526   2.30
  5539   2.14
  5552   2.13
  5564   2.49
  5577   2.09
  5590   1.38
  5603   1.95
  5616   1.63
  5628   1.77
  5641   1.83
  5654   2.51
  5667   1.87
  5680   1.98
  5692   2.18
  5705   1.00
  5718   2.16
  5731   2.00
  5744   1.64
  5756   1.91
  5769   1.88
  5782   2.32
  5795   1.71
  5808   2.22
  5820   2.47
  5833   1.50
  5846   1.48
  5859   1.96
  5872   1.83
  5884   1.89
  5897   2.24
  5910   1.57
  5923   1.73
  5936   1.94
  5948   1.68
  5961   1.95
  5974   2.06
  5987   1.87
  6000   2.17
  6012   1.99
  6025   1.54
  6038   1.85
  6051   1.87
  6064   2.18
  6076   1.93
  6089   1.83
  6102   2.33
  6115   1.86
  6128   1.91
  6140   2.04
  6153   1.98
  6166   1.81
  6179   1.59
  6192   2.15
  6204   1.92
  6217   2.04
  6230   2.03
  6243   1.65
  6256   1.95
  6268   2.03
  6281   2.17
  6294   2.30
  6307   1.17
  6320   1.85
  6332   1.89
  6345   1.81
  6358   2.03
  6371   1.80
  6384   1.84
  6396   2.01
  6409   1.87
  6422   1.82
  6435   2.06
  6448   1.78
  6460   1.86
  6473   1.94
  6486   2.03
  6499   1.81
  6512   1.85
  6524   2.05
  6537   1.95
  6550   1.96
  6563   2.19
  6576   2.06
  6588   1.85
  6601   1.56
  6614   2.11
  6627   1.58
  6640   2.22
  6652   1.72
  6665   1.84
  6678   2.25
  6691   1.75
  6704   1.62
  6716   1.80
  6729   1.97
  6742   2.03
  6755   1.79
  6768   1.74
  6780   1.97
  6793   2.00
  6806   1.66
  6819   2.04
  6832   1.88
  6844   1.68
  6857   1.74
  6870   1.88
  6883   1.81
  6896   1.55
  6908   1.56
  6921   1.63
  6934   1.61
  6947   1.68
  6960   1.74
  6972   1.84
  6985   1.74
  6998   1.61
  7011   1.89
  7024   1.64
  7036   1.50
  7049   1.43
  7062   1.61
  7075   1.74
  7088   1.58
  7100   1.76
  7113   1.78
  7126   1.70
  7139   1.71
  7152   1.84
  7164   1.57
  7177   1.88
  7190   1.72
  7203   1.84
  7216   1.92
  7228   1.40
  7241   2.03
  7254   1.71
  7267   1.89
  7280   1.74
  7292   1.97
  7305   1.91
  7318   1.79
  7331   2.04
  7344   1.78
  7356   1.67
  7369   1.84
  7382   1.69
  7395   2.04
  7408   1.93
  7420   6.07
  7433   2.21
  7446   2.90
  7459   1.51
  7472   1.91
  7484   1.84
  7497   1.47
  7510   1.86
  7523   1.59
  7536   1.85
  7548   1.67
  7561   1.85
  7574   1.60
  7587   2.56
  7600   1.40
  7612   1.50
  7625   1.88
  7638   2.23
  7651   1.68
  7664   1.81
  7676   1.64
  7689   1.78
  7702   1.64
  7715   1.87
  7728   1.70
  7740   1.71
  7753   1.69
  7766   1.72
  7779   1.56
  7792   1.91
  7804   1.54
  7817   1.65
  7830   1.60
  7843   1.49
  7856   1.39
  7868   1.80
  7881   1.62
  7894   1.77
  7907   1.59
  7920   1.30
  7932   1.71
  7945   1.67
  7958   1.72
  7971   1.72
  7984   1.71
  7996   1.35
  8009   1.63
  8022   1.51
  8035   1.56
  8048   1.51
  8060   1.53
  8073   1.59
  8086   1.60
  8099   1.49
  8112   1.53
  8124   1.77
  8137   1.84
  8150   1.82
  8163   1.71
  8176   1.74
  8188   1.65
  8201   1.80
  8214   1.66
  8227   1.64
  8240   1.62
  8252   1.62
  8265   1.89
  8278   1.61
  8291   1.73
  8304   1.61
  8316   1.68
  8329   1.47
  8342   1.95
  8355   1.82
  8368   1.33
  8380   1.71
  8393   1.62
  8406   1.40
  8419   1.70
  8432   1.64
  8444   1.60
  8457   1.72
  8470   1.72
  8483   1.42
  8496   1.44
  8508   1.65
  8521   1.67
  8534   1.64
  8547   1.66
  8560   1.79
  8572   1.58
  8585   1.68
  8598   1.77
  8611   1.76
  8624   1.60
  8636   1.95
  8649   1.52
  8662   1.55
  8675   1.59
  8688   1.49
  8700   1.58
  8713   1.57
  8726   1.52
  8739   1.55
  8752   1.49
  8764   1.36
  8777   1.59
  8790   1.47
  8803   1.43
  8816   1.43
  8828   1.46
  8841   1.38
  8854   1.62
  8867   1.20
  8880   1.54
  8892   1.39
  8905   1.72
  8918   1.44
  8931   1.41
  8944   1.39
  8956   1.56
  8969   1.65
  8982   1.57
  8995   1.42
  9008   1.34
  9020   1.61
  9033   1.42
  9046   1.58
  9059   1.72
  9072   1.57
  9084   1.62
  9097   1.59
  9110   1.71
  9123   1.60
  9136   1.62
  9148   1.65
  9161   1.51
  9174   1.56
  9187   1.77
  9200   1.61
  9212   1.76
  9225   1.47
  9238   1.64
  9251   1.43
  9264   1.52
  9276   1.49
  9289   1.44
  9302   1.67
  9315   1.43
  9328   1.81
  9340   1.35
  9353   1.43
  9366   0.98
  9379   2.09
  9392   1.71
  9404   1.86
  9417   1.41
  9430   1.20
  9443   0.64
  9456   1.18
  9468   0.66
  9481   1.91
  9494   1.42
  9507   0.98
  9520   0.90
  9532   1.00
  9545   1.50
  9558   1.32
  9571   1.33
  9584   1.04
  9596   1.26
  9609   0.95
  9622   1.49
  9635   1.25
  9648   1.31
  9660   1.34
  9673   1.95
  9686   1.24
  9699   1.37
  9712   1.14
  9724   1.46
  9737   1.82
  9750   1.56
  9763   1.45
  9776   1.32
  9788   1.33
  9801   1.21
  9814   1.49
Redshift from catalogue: 0.130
